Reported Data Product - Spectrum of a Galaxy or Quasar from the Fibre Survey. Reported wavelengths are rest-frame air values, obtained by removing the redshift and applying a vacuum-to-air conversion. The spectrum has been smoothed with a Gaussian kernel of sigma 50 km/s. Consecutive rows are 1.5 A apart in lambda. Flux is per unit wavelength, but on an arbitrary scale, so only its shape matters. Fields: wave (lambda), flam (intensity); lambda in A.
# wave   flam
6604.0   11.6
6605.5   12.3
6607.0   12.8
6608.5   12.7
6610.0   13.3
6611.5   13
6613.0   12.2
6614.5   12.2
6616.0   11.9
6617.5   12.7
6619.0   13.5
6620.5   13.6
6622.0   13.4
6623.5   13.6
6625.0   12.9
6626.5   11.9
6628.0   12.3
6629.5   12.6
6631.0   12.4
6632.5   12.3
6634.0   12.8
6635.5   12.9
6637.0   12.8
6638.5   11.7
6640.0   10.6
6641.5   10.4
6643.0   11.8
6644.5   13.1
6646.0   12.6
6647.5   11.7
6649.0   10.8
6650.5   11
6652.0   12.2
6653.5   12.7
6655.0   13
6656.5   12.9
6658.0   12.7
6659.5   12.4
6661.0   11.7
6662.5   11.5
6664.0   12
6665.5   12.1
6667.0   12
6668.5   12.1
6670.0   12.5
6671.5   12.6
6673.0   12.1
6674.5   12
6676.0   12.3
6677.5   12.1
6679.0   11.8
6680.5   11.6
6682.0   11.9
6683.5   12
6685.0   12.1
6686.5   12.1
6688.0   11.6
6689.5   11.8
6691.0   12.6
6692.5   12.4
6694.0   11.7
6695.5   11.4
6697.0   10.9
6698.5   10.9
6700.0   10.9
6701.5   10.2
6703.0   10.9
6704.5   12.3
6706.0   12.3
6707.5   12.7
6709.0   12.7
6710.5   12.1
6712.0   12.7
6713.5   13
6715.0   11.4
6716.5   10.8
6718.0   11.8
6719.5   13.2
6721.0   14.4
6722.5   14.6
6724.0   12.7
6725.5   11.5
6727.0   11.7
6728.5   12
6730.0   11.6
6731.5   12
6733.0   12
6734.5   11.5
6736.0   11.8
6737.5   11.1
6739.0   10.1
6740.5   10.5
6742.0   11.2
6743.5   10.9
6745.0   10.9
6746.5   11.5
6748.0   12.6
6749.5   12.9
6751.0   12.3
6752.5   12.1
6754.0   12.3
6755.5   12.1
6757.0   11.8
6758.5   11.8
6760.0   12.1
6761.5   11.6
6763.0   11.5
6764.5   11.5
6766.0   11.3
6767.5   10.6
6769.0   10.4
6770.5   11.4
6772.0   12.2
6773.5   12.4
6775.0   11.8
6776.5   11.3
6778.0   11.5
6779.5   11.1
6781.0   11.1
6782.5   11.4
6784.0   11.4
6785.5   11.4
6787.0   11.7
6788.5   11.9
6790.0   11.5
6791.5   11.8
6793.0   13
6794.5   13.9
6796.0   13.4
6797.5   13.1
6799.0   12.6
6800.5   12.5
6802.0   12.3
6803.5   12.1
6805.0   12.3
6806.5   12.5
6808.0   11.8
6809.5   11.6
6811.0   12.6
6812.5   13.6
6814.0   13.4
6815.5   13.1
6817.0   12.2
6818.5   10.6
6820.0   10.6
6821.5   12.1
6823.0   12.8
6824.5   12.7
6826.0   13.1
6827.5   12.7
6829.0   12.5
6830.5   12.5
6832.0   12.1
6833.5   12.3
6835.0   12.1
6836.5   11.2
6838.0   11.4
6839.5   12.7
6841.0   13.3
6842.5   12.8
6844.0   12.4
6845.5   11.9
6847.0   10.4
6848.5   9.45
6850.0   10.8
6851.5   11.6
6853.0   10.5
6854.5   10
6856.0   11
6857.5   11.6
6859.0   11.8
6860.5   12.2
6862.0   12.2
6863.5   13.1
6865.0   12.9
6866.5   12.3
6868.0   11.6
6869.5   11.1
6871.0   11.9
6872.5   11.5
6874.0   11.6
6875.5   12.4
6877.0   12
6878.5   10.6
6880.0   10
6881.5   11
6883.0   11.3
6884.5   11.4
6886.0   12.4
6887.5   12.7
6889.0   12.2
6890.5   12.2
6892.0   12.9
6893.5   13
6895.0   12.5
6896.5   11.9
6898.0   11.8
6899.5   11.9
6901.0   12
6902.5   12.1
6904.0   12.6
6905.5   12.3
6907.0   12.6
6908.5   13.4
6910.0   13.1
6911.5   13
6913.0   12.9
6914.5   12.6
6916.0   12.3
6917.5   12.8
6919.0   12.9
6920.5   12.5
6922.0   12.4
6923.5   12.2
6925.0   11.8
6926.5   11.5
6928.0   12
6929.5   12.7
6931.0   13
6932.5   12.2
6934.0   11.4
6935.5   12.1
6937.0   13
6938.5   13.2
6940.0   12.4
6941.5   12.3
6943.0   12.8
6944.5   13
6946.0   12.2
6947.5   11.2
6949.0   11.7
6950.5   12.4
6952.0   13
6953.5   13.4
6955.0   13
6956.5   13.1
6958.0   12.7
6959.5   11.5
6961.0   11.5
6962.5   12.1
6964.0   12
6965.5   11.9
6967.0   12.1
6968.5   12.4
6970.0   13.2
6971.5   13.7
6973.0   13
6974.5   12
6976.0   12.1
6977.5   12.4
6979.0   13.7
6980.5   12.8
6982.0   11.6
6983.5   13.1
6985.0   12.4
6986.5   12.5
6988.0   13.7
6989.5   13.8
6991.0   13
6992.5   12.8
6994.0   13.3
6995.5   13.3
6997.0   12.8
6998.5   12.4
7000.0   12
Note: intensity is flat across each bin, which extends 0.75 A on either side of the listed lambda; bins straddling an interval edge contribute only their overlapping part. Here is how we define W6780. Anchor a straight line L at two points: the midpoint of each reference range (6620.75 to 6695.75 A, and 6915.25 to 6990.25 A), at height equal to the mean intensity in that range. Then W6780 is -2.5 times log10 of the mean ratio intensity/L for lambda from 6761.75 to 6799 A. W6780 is 0.05 mag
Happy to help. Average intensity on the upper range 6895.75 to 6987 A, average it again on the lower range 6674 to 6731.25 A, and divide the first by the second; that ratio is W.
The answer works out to 1.0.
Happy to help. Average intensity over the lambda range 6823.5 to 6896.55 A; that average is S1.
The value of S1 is 11.9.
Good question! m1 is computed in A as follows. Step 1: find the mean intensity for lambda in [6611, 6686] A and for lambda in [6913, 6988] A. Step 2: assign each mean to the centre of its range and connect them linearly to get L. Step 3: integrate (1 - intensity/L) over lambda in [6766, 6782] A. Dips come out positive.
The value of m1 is 1.3 A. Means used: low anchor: 12.3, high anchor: 12.5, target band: 11.4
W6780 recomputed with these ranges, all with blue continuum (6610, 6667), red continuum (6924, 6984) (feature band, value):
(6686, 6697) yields 0.04 mag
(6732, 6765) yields 0.07 mag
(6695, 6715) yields 0.05 mag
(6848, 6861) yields 0.13 mag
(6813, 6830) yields 0.00 mag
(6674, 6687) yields 0.03 mag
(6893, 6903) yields 0.02 mag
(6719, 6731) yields -0.03 mag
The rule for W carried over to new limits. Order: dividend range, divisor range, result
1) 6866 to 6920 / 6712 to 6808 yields 1.02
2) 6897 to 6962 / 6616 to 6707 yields 1.03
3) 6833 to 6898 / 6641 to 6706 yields 0.99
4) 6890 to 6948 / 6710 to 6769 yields 1.05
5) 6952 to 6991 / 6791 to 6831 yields 1.01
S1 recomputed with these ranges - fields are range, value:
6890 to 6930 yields 12.4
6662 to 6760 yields 11.9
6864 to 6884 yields 11.6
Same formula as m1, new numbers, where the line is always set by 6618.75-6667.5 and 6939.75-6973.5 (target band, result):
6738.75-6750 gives 0.9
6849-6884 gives 2.5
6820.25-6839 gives 0.2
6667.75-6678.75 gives 0.1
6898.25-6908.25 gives 0.1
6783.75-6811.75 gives 0.2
